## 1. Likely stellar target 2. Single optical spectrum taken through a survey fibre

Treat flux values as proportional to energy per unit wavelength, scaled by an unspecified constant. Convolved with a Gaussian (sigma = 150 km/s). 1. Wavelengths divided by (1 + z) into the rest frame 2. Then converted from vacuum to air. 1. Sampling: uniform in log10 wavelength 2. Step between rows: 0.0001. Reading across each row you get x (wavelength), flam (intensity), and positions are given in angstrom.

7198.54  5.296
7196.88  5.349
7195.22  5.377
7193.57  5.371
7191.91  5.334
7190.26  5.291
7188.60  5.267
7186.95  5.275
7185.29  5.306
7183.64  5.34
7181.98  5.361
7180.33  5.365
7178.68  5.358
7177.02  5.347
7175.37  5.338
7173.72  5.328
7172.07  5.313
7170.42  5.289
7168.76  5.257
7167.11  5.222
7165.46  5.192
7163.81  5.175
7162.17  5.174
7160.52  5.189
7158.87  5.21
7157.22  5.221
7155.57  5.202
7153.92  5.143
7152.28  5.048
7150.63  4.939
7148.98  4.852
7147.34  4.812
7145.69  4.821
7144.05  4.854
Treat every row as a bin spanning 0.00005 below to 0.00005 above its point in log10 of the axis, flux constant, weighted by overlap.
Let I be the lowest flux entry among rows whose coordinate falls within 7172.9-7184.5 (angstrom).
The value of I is 5.328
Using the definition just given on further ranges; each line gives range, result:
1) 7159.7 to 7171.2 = 5.174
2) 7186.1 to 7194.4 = 5.267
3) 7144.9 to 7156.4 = 4.812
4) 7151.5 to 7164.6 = 5.048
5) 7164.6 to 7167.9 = 5.192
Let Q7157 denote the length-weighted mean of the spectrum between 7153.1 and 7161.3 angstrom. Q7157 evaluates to 5.19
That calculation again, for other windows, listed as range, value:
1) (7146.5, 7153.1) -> 4.91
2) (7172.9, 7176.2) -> 5.34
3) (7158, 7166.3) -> 5.19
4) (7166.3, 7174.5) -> 5.28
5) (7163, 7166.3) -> 5.18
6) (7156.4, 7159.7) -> 5.21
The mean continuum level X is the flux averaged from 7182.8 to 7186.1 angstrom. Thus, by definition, 5.32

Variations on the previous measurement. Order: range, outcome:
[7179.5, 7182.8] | 5.37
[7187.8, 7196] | 5.33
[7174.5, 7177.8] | 5.35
